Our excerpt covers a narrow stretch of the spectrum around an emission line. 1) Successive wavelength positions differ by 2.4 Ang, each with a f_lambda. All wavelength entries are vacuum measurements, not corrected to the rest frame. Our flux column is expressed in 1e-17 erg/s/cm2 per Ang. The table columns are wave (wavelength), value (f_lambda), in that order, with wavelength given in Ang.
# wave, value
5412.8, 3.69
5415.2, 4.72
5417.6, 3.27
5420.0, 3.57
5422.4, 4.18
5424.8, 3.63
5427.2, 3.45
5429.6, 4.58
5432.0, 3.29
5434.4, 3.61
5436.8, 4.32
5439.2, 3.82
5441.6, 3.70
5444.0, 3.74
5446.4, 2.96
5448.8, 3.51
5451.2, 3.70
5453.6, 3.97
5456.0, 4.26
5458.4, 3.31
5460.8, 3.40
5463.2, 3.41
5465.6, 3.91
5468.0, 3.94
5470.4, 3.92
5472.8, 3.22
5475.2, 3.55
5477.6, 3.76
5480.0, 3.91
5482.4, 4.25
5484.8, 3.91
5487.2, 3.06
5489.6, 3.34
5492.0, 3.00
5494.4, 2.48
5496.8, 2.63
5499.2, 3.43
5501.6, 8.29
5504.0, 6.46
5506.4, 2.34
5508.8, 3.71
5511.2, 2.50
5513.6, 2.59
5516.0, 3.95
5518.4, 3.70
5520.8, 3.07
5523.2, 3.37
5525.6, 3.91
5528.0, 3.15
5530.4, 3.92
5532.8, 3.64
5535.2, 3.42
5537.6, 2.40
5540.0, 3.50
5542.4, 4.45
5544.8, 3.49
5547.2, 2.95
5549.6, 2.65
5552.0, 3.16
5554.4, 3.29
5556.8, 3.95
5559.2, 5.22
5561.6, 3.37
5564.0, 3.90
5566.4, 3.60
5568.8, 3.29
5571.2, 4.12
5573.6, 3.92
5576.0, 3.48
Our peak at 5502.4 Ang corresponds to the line Hbeta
